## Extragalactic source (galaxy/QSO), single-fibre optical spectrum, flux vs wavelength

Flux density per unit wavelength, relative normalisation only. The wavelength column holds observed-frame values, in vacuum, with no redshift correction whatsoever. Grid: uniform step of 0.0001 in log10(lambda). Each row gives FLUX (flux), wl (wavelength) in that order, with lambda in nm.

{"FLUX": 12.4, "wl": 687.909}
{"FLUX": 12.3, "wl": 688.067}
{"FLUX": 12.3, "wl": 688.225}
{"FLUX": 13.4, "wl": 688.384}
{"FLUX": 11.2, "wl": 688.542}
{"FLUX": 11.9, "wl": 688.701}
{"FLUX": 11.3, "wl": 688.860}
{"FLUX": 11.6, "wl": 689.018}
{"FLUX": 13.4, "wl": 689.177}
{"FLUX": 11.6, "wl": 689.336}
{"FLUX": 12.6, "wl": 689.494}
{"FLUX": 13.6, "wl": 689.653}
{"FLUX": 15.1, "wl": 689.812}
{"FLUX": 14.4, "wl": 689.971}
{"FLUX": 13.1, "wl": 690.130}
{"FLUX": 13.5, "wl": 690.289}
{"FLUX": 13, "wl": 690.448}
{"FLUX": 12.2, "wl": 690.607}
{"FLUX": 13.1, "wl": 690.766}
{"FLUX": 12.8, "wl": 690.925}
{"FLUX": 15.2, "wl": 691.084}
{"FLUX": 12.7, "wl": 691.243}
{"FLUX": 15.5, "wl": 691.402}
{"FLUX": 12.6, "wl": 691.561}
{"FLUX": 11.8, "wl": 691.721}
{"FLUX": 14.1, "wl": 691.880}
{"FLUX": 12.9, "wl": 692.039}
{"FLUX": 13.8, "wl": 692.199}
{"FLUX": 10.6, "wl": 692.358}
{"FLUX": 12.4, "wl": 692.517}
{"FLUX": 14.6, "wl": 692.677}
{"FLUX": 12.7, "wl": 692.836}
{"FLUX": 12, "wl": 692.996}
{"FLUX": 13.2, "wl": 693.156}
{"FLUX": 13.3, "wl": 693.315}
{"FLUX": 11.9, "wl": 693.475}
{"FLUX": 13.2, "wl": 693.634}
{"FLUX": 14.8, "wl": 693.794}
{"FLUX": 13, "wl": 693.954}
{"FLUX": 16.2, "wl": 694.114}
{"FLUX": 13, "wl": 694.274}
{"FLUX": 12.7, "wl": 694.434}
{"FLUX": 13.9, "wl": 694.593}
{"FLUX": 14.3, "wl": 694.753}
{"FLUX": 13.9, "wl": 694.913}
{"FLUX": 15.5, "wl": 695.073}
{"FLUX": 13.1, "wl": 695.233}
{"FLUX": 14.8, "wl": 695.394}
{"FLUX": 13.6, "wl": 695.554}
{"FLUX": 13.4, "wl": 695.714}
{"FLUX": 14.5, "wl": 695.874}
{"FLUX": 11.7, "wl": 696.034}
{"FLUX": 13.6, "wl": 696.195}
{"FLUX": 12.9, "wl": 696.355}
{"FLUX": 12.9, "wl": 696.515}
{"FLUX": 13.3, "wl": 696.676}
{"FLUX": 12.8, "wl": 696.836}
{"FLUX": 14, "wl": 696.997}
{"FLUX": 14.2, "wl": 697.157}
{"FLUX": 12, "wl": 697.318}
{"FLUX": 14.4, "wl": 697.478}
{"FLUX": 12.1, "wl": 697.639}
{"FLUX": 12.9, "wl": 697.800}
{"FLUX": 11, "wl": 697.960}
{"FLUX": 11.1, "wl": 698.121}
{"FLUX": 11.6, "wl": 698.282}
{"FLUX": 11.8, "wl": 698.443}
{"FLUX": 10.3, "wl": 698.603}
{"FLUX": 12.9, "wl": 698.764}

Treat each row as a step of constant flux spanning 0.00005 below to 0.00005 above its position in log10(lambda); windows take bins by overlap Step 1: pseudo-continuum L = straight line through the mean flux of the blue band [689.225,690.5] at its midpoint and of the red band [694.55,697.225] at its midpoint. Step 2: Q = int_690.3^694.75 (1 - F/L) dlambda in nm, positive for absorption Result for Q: 0.081 nm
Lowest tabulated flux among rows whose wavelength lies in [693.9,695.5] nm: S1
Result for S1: 12.7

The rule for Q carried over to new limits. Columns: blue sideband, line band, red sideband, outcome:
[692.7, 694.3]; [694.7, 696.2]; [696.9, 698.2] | -0.090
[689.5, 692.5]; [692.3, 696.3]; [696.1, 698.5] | -0.144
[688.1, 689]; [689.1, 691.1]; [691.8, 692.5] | -0.151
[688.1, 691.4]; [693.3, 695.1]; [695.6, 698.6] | -0.134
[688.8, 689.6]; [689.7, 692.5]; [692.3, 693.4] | -0.190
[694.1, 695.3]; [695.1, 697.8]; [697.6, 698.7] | -0.134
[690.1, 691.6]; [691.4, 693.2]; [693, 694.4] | 0.071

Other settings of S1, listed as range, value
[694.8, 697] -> 11.7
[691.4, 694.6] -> 10.6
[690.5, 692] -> 11.8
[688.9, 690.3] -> 11.6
